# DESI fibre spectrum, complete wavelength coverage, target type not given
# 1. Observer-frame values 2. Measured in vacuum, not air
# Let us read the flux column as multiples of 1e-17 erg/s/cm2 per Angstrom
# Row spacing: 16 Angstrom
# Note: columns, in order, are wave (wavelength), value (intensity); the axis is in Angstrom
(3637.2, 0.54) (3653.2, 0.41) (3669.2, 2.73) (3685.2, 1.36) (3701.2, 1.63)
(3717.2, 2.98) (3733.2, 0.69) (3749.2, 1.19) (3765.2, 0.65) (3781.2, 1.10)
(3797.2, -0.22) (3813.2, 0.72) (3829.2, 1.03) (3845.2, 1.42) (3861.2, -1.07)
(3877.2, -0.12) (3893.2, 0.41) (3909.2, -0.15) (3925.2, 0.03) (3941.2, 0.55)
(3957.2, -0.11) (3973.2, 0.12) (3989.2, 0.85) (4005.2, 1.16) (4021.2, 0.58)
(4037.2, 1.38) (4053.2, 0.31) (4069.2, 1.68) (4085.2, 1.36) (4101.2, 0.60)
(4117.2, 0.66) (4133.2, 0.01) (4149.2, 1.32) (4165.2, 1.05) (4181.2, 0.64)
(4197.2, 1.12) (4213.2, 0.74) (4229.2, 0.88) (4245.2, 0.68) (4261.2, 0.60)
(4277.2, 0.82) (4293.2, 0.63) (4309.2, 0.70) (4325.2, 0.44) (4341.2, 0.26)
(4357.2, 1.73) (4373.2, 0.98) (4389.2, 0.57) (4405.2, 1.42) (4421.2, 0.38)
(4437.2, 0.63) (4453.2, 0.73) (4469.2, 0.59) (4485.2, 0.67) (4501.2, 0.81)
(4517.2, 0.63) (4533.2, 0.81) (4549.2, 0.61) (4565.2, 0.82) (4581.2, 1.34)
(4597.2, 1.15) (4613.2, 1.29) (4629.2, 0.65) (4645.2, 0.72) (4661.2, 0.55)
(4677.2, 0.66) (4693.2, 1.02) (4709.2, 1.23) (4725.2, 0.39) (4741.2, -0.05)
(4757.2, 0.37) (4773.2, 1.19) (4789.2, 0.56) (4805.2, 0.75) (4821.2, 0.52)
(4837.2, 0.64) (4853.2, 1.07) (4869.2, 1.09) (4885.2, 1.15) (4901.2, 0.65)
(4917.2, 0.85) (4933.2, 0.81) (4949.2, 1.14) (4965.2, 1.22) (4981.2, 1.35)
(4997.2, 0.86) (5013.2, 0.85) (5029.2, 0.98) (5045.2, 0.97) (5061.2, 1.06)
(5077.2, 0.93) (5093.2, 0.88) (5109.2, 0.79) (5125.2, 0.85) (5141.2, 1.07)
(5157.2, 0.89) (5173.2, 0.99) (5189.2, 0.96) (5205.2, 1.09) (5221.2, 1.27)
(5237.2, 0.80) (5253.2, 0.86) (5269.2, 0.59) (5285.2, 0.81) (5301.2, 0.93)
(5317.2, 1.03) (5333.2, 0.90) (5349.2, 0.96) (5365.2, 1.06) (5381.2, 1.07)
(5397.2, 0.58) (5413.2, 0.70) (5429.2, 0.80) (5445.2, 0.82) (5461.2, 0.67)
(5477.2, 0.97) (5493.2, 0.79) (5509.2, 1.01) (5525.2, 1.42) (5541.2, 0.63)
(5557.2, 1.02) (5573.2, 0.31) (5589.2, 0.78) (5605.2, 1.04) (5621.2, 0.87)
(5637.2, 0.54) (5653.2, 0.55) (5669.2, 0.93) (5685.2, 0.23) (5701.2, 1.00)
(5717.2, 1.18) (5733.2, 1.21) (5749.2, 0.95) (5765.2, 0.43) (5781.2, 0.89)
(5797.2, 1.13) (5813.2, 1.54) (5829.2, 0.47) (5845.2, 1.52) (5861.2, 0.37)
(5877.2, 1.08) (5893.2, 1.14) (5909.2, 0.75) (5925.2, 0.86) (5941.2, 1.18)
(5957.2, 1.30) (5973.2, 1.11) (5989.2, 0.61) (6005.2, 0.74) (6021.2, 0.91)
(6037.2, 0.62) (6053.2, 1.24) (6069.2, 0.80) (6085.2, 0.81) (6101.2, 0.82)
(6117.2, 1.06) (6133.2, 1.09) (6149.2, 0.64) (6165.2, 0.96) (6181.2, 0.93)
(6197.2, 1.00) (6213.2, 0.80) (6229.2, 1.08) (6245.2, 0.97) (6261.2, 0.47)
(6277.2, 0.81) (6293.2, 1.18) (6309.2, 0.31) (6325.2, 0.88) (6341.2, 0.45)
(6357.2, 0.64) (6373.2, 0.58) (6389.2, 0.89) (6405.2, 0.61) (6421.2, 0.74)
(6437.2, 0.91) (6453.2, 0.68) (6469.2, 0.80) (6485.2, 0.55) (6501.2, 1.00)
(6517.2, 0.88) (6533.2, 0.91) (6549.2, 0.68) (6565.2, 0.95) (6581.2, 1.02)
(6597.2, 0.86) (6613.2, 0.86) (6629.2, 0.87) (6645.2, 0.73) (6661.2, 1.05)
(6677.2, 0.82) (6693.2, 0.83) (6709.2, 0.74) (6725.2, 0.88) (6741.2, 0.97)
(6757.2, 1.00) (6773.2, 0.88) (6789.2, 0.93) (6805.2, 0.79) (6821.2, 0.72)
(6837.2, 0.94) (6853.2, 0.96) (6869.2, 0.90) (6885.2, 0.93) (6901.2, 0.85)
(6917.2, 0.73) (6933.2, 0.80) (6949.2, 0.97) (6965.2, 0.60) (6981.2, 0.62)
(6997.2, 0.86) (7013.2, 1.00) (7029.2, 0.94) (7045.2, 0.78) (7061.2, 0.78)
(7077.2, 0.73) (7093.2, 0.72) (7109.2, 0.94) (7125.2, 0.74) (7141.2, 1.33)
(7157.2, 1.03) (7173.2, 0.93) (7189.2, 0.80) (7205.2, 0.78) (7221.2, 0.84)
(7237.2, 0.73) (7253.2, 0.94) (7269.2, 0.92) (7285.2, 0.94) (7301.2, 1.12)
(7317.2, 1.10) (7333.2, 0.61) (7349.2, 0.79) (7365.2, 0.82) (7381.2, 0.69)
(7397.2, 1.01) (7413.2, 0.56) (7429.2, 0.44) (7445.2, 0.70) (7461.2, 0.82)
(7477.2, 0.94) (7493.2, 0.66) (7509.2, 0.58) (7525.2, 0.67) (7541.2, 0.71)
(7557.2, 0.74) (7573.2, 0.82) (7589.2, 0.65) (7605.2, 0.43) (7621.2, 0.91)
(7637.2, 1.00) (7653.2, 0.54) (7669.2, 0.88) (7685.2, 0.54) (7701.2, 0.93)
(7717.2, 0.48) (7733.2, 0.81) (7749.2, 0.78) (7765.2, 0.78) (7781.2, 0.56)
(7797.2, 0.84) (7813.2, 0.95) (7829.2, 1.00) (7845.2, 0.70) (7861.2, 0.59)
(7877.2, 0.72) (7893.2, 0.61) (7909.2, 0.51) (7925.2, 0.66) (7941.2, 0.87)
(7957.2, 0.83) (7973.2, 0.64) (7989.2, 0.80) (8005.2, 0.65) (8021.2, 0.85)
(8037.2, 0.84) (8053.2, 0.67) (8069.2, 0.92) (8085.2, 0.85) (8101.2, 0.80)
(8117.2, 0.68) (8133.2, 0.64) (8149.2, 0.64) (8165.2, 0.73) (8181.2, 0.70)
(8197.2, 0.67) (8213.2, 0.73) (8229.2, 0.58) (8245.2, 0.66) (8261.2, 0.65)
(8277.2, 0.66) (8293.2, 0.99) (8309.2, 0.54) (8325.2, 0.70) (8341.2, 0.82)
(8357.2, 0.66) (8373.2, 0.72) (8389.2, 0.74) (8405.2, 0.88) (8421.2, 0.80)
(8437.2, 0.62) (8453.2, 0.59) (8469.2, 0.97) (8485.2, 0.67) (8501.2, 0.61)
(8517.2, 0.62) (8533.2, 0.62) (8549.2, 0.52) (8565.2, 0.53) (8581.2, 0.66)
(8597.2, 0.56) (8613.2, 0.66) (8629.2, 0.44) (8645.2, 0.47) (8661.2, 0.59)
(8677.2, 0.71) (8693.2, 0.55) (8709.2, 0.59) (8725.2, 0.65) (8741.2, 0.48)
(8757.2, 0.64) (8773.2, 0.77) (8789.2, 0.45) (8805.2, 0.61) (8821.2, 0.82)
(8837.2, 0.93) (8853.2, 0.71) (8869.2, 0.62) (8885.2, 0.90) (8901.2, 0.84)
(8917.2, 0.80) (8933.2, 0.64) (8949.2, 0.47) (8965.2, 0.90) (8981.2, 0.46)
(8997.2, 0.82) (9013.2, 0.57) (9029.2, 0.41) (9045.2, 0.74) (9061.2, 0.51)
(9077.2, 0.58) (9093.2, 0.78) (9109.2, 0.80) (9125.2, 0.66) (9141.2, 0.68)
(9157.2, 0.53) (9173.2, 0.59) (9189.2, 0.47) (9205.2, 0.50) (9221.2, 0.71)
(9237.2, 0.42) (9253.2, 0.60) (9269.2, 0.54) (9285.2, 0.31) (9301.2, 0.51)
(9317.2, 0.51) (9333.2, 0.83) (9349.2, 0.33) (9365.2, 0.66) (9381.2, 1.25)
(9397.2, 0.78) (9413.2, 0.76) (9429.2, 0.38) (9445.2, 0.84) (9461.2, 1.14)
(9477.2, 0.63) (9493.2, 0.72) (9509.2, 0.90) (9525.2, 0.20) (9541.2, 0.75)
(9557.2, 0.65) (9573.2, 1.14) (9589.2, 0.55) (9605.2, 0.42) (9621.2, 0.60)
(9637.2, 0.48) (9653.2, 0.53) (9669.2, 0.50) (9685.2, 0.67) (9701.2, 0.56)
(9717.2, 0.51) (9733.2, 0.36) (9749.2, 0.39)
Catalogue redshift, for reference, 0.09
